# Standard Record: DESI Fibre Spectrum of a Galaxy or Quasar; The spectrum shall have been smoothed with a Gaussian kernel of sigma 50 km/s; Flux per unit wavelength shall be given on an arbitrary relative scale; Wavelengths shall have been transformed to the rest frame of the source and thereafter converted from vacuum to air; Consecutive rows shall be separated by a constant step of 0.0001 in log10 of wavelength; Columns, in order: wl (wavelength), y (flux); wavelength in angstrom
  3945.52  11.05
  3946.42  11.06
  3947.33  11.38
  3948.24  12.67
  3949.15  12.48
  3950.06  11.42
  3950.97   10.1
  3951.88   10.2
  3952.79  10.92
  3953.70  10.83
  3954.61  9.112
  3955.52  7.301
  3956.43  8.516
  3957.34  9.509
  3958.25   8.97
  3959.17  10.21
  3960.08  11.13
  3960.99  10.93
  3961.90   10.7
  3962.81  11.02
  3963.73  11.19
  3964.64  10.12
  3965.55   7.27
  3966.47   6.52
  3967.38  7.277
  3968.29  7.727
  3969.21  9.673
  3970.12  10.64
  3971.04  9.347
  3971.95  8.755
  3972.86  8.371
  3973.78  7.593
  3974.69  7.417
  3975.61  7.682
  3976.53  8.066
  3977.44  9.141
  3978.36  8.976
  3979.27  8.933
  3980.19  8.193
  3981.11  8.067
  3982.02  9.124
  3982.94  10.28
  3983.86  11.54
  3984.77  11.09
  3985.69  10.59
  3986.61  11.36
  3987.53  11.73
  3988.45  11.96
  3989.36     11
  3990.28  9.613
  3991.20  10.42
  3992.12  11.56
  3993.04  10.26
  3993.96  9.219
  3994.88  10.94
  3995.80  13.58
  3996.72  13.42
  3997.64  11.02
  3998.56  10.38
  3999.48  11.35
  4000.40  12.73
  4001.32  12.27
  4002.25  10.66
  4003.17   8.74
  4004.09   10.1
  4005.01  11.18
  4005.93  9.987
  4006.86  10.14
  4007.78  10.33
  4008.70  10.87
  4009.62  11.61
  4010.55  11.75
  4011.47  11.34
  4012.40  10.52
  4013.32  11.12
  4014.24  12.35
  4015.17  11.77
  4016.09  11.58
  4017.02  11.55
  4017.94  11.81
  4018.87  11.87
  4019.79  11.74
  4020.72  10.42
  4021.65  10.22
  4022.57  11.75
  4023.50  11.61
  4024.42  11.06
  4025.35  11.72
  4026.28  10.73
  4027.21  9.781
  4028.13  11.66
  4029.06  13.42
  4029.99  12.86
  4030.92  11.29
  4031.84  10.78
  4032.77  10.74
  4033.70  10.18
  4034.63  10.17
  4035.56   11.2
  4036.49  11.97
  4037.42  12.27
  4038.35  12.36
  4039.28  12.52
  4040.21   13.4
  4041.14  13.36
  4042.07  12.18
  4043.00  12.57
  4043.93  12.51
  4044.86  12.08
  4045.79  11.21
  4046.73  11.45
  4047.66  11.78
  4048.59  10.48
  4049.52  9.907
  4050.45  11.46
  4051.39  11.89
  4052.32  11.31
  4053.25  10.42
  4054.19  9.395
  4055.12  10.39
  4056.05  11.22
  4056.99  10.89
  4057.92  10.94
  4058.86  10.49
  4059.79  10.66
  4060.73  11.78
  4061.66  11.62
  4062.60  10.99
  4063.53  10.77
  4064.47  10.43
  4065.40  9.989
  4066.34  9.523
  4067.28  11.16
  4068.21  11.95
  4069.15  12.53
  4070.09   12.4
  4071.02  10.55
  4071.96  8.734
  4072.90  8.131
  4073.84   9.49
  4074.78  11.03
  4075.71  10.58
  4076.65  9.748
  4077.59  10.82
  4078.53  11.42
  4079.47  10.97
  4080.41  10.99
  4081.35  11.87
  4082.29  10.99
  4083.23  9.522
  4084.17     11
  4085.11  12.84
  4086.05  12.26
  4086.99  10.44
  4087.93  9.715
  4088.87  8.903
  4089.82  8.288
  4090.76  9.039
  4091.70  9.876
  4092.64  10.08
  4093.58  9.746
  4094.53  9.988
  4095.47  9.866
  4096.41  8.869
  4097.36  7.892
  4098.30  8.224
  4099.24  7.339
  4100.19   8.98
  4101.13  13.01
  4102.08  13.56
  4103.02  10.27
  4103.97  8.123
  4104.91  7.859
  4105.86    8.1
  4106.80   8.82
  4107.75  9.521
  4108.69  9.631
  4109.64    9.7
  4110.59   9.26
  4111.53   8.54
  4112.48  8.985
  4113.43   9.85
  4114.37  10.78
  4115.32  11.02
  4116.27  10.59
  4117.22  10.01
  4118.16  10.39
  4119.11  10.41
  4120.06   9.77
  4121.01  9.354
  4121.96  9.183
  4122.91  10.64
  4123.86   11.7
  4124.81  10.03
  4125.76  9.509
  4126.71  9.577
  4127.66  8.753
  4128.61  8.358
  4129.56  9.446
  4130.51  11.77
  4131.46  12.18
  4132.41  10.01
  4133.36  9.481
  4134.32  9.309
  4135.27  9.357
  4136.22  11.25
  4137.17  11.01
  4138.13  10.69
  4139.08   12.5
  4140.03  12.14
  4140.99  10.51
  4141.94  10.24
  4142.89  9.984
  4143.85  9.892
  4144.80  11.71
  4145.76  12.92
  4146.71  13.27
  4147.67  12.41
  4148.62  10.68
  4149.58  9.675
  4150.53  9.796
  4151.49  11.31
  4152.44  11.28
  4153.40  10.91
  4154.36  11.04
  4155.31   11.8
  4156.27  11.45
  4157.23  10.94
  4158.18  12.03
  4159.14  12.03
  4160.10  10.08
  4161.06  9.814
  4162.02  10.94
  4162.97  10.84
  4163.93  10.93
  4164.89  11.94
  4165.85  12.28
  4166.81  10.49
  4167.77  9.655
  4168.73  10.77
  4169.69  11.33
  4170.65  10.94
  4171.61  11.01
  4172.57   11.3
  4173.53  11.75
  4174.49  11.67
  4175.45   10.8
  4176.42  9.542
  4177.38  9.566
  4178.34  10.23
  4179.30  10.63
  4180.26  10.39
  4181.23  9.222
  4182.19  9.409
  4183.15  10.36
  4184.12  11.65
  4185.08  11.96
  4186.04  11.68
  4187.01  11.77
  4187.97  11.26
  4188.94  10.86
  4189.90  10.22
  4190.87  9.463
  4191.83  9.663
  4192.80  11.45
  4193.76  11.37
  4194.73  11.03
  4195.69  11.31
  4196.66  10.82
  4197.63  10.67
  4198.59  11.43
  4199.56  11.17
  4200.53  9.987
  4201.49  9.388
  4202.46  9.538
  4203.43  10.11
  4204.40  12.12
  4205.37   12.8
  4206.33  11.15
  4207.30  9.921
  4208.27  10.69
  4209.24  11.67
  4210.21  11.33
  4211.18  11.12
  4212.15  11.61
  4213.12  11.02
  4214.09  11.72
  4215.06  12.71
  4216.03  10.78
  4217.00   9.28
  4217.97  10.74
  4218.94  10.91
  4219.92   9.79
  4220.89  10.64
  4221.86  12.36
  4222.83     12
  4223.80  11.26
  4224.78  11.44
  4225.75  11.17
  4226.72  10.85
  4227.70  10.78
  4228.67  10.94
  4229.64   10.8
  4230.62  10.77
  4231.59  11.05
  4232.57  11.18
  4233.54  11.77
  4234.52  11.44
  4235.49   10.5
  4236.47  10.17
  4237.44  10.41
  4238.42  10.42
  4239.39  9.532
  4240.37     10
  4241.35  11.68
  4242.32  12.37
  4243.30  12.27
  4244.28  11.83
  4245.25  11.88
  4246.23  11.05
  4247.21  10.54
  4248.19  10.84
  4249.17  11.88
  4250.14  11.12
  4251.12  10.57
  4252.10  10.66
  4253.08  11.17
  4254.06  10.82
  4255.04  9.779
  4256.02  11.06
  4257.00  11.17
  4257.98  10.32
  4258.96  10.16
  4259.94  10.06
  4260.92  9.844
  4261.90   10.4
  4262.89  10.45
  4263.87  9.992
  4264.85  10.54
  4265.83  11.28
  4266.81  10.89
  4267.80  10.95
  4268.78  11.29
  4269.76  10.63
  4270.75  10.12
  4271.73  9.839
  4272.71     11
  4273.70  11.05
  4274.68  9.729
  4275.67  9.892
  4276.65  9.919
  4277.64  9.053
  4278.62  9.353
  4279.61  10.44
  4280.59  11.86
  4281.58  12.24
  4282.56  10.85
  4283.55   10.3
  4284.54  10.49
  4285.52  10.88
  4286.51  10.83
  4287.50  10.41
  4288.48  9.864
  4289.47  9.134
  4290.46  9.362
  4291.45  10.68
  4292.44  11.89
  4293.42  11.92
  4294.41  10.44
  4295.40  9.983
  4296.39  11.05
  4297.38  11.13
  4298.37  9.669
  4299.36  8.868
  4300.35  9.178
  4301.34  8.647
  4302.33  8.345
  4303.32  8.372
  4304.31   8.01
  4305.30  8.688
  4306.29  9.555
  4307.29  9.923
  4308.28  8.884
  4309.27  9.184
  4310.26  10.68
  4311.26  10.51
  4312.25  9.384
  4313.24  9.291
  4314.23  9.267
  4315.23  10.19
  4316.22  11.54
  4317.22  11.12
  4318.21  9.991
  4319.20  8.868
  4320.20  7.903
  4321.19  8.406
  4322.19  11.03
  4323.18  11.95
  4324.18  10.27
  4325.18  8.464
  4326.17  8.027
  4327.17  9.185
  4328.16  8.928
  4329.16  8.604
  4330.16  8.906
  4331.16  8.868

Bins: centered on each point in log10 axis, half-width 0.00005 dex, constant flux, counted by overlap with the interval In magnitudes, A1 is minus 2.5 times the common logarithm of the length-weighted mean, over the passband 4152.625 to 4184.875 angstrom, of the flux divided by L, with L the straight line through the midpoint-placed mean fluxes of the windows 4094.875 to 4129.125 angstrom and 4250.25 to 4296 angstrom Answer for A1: -0.10 mag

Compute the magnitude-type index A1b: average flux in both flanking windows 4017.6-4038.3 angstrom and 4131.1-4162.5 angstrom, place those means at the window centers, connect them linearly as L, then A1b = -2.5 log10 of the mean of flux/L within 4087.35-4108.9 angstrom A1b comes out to 0.186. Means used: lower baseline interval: 11.3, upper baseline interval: 11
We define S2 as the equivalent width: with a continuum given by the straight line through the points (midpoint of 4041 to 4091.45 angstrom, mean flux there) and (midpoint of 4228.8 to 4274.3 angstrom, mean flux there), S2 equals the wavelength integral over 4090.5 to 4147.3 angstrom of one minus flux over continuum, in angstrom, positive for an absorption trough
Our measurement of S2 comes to 4.09 angstrom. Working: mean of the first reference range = 10.8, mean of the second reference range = 10.8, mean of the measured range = 10.1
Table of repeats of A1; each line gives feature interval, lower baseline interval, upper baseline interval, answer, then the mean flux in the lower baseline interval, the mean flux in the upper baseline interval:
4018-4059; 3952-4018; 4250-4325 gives -0.12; 10.2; 10.2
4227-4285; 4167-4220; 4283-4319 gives -0.04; 10.8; 9.93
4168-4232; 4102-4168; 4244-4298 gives -0.04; 10.4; 10.6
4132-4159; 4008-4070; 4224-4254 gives 0.02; 11.4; 11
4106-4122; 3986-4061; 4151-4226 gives 0.14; 11.3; 10.9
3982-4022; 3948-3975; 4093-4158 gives -0.14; 9.58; 10.2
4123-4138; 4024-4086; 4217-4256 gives 0.10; 11.2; 11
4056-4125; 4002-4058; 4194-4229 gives 0.10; 11.3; 11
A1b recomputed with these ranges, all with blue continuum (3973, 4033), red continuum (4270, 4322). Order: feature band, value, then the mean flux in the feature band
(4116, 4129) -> 0.06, 9.88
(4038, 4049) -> -0.15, 12.2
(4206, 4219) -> -0.09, 11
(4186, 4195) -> -0.06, 10.8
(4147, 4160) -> -0.08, 11.2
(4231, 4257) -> -0.09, 11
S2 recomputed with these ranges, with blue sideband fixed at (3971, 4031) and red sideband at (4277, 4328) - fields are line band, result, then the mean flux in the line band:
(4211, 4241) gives -2.5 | 10.9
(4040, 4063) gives -1.8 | 11.4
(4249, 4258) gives -0.7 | 10.9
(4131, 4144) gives -0.4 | 10.6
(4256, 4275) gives -1.0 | 10.5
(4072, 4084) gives 0.1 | 10.4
